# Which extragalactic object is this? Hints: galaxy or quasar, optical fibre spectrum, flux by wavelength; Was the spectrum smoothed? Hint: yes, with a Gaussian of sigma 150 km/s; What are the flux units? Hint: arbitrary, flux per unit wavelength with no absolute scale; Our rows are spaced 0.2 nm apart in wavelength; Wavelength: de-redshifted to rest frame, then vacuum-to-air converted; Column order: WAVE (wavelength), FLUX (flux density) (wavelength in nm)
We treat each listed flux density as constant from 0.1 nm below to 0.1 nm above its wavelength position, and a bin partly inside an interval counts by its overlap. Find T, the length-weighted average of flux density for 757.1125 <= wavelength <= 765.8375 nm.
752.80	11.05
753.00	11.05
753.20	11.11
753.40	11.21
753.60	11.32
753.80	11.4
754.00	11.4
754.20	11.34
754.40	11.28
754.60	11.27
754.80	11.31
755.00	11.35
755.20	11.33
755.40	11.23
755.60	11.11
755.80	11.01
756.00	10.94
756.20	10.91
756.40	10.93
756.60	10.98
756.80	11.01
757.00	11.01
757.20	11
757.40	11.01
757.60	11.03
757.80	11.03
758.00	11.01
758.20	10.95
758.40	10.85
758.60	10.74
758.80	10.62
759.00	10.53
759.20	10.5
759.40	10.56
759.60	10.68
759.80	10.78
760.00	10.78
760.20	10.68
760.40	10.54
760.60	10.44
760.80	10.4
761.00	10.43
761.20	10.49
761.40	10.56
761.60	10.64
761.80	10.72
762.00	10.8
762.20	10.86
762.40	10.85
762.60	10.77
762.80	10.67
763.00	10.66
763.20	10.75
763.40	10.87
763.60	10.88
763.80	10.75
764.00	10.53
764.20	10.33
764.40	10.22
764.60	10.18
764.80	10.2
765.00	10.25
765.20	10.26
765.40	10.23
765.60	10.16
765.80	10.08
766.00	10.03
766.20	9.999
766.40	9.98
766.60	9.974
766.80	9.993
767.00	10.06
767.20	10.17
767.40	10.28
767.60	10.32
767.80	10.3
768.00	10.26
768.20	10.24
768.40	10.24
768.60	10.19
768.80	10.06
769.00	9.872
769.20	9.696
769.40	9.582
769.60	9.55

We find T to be 10.6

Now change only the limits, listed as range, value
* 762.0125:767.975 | 10.4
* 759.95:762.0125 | 10.6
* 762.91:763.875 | 10.8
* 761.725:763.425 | 10.8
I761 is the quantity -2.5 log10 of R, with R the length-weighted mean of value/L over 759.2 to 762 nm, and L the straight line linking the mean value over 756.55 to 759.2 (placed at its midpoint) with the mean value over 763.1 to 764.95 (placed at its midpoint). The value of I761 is 0.01 mag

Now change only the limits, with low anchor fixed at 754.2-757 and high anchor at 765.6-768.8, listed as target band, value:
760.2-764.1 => -0.01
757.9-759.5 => 0.01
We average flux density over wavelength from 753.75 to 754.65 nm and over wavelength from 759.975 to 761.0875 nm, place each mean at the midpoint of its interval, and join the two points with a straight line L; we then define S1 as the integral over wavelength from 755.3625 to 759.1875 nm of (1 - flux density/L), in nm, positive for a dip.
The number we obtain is 0.01 nm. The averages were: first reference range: 11.3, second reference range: 10.5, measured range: 10.9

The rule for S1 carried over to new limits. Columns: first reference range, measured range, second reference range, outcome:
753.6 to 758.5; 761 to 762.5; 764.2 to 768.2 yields -0.015 nm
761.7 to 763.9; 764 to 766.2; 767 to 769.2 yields 0.065 nm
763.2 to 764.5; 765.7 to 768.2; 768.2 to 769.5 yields 0.020 nm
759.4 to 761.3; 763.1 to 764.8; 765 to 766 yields -0.041 nm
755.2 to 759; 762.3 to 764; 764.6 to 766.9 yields -0.065 nm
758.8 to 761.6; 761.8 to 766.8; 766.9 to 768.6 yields -0.018 nm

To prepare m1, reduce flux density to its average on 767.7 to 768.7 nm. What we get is 10.2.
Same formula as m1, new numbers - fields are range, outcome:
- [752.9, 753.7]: 11.2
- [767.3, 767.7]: 10.3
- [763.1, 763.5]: 10.8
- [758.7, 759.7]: 10.6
